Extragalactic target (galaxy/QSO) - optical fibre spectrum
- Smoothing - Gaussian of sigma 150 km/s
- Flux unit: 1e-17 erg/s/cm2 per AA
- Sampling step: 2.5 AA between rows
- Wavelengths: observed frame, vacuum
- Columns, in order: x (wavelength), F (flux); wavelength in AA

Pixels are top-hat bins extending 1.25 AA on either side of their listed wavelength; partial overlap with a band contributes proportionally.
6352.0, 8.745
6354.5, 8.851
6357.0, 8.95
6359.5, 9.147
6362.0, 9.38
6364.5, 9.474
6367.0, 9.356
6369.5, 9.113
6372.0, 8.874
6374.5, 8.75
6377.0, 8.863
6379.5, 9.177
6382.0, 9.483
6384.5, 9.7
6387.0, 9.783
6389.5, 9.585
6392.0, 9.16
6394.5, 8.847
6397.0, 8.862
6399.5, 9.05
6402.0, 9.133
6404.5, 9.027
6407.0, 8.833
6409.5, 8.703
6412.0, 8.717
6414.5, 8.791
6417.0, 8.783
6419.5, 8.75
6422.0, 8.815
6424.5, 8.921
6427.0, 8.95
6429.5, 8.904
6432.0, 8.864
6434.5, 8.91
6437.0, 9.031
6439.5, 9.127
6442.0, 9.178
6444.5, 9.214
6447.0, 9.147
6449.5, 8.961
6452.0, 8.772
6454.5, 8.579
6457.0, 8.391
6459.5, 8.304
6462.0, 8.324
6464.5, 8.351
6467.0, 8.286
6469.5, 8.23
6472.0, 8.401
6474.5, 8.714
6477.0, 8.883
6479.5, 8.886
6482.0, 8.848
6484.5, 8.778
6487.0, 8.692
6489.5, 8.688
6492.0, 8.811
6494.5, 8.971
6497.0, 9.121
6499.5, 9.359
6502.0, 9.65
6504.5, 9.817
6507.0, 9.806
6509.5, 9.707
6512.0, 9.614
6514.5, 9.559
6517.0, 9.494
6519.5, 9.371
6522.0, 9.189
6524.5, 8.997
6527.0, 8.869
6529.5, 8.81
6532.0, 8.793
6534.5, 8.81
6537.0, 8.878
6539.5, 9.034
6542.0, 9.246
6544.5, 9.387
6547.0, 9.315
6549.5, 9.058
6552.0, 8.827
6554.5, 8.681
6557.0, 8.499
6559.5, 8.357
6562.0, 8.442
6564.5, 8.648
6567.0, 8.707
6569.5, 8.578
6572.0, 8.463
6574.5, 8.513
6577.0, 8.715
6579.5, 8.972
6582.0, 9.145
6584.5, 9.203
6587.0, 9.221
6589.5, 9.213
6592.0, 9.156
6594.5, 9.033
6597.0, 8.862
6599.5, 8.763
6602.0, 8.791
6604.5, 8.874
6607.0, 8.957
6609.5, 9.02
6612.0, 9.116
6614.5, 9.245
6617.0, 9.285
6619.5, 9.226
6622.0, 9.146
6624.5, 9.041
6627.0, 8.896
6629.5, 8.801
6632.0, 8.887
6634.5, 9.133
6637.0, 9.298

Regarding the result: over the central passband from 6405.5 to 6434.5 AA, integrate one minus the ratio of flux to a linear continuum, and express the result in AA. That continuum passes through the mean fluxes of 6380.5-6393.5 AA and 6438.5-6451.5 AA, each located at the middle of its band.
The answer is 1.4 AA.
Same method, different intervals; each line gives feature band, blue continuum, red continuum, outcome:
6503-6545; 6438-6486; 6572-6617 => -2.0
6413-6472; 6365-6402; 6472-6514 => 2.6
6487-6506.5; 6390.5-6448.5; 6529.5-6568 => -0.7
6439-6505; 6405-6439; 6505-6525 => 2.7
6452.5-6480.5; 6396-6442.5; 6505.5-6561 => 1.6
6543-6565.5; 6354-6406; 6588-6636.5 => 0.6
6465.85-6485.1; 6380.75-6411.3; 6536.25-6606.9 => 0.9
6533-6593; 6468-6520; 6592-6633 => 1.1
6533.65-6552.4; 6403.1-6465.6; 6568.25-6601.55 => -0.4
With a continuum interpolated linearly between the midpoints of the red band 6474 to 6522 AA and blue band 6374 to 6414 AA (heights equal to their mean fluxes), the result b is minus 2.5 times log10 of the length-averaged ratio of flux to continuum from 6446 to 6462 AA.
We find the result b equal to 0.06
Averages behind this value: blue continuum 9.11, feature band 8.66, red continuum 9.21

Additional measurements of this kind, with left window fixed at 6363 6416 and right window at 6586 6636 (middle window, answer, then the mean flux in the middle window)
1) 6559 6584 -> 0.05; 8.68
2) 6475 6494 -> 0.03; 8.8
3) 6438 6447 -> -0.01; 9.17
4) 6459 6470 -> 0.10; 8.3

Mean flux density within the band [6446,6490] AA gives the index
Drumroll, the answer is 8.62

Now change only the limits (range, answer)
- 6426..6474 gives 8.73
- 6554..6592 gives 8.77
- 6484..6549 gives 9.19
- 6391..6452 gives 8.94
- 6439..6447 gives 9.17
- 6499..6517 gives 9.65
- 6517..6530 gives 9.1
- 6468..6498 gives 8.74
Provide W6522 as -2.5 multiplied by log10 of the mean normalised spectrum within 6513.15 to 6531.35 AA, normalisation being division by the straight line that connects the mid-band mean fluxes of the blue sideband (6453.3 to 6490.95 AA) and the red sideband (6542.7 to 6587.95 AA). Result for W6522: -0.058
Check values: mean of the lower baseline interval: 8.56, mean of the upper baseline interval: 8.82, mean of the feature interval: 9.17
